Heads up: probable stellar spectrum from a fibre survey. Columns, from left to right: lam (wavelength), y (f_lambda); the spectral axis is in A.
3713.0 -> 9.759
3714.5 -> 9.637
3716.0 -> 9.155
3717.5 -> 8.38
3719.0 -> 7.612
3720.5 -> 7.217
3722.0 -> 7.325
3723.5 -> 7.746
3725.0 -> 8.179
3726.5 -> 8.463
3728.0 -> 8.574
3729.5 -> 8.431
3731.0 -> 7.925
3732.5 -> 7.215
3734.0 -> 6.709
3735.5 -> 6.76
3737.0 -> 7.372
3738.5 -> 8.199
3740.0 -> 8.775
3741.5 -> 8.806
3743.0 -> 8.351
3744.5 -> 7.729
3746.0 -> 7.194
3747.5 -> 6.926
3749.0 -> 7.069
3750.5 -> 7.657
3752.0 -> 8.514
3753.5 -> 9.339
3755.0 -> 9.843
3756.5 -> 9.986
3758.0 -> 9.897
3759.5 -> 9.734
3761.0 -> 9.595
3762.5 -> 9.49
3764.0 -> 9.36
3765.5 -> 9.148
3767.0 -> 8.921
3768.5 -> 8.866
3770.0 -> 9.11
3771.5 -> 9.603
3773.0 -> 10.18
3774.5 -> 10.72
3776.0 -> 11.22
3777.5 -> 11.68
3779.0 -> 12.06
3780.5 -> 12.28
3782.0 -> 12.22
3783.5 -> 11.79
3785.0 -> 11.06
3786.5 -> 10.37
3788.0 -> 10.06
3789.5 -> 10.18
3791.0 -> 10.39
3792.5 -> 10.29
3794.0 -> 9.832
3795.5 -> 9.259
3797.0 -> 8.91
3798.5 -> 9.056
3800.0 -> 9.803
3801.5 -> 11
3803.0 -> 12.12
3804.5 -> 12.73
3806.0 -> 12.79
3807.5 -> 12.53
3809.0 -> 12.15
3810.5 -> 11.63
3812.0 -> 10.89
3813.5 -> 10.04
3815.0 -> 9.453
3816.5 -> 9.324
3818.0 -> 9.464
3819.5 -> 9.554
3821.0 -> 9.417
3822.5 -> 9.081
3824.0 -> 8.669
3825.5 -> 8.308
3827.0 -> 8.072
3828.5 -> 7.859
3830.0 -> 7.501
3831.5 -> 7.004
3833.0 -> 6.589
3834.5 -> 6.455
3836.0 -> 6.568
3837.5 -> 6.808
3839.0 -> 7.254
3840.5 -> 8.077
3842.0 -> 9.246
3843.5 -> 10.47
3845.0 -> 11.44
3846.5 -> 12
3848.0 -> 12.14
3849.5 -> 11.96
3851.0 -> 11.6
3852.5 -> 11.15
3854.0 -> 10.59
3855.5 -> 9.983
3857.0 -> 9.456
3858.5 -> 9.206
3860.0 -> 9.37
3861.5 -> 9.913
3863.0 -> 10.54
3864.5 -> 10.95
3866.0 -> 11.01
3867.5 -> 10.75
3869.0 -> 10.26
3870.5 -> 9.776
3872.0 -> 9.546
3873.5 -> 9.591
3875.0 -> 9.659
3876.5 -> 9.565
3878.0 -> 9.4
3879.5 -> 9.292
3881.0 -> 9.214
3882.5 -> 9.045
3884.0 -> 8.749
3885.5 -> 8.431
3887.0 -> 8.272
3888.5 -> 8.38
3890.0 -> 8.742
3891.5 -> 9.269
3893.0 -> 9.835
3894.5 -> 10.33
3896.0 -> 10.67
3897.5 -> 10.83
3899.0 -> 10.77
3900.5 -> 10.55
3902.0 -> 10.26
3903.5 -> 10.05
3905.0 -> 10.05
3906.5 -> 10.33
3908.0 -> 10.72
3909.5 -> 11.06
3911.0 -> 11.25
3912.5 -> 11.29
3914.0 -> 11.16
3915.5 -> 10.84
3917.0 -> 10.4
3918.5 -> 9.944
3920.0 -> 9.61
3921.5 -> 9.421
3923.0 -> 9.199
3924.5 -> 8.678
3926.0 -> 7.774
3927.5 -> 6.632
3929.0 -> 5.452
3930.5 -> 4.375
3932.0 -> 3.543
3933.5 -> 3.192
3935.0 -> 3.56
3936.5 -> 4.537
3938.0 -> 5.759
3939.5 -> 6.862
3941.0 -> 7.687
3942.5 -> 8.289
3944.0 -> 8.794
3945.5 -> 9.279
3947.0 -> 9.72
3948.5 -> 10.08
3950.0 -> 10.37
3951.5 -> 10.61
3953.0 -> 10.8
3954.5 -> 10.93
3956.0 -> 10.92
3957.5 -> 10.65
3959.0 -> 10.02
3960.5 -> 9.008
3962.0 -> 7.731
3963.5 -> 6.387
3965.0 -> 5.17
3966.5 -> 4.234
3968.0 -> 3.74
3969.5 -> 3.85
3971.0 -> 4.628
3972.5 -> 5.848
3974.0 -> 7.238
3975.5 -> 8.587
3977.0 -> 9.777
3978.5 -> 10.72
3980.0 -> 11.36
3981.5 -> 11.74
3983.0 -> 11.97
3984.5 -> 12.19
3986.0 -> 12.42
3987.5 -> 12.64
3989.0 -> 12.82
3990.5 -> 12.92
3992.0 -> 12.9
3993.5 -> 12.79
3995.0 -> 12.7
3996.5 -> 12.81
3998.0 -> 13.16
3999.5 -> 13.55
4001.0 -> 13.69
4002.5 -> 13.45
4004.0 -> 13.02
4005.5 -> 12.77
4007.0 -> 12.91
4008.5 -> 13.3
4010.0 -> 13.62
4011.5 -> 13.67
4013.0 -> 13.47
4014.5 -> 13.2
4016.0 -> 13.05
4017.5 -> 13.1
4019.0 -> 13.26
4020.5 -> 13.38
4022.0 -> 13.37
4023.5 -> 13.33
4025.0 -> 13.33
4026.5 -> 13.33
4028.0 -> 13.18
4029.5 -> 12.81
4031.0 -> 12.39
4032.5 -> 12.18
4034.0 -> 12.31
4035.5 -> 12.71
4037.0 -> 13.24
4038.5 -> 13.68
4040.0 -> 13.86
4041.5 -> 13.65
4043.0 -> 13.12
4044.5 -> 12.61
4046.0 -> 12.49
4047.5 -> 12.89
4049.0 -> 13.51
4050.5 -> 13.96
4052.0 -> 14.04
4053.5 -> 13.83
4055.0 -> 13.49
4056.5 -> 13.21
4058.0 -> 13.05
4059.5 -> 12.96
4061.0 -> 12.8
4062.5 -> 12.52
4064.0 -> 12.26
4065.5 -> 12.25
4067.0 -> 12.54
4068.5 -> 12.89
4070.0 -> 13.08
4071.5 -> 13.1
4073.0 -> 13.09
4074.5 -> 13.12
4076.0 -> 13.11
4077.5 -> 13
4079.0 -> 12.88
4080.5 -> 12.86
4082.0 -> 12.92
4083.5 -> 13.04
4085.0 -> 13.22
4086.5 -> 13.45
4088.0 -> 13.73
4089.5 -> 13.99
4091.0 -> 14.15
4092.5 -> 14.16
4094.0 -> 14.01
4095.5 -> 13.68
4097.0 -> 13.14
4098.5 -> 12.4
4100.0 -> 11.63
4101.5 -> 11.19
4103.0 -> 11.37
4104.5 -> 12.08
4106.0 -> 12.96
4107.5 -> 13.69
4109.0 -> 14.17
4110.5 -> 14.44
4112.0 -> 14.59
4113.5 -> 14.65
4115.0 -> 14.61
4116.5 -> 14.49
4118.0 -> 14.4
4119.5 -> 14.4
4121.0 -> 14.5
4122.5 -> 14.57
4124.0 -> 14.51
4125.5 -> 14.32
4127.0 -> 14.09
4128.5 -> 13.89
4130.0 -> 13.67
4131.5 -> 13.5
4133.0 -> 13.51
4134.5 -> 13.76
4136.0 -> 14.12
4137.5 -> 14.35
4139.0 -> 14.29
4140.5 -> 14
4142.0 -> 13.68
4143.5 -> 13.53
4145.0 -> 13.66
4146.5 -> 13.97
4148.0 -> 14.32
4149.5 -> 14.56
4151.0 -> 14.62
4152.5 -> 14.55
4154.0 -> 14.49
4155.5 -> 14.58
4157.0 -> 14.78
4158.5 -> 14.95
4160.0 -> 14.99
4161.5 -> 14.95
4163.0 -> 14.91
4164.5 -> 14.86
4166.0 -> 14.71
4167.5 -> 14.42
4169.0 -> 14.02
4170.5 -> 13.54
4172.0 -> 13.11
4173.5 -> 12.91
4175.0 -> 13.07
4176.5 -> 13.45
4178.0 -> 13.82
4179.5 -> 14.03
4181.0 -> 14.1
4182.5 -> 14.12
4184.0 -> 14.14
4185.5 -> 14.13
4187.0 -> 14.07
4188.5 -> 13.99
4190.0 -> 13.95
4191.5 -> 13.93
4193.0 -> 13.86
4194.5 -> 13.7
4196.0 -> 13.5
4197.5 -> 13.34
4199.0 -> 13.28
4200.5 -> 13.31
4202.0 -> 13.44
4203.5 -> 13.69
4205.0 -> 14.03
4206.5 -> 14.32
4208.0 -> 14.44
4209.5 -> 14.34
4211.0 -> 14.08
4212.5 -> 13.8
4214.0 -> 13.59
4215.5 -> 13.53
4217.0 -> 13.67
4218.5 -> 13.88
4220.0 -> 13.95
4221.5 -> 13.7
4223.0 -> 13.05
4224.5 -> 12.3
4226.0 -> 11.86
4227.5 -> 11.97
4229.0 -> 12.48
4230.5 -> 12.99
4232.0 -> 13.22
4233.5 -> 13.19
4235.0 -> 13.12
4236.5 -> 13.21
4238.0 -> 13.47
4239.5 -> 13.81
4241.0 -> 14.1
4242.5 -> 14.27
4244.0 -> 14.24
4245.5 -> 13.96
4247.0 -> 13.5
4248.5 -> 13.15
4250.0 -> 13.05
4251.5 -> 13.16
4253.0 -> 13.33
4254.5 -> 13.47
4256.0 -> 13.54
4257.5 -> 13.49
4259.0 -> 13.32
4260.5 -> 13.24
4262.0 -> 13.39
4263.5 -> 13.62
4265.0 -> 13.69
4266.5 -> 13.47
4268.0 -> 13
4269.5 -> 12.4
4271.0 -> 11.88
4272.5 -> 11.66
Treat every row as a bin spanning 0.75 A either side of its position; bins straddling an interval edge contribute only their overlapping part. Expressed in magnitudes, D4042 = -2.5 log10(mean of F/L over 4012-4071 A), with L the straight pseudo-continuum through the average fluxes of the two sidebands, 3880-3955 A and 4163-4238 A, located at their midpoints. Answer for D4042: -0.19 mag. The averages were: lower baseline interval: 8.91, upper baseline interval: 13.6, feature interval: 13.1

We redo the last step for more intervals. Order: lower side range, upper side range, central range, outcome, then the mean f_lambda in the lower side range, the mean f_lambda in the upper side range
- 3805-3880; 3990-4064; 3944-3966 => 0.25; 9.7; 13.1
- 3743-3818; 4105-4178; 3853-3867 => 0.08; 10.1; 14.2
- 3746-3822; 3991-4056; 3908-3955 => 0.38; 10.1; 13.2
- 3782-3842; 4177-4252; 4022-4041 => -0.11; 9.58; 13.6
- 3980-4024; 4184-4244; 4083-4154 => -0.04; 13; 13.6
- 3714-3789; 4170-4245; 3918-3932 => 0.37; 9.05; 13.6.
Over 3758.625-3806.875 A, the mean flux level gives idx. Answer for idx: 10.4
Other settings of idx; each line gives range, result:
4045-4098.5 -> 13.2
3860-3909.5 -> 9.85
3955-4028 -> 11.1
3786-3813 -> 10.8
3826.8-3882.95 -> 9.47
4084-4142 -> 13.7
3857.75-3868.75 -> 10.2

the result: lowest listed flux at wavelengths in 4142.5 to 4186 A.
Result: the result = 12.91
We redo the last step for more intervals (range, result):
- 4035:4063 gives 12.49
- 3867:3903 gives 8.272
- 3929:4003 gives 3.192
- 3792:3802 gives 8.91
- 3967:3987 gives 3.74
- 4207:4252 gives 11.86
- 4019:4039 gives 12.18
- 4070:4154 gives 11.19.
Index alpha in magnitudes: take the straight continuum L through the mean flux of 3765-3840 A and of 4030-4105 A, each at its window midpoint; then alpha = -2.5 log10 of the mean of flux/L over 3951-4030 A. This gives 0.09 mag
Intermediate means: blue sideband 9.8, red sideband 13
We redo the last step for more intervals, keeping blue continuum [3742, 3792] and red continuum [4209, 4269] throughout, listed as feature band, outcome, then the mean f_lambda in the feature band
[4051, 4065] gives -0.10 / 13.1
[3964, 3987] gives 0.35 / 8.26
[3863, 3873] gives 0.01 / 10.4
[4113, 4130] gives -0.15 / 14.4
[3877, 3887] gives 0.18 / 8.98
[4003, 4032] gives -0.13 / 13.2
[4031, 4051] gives -0.11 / 13.1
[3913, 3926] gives 0.11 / 9.81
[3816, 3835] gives 0.22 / 8.26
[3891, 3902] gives 0.04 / 10.3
